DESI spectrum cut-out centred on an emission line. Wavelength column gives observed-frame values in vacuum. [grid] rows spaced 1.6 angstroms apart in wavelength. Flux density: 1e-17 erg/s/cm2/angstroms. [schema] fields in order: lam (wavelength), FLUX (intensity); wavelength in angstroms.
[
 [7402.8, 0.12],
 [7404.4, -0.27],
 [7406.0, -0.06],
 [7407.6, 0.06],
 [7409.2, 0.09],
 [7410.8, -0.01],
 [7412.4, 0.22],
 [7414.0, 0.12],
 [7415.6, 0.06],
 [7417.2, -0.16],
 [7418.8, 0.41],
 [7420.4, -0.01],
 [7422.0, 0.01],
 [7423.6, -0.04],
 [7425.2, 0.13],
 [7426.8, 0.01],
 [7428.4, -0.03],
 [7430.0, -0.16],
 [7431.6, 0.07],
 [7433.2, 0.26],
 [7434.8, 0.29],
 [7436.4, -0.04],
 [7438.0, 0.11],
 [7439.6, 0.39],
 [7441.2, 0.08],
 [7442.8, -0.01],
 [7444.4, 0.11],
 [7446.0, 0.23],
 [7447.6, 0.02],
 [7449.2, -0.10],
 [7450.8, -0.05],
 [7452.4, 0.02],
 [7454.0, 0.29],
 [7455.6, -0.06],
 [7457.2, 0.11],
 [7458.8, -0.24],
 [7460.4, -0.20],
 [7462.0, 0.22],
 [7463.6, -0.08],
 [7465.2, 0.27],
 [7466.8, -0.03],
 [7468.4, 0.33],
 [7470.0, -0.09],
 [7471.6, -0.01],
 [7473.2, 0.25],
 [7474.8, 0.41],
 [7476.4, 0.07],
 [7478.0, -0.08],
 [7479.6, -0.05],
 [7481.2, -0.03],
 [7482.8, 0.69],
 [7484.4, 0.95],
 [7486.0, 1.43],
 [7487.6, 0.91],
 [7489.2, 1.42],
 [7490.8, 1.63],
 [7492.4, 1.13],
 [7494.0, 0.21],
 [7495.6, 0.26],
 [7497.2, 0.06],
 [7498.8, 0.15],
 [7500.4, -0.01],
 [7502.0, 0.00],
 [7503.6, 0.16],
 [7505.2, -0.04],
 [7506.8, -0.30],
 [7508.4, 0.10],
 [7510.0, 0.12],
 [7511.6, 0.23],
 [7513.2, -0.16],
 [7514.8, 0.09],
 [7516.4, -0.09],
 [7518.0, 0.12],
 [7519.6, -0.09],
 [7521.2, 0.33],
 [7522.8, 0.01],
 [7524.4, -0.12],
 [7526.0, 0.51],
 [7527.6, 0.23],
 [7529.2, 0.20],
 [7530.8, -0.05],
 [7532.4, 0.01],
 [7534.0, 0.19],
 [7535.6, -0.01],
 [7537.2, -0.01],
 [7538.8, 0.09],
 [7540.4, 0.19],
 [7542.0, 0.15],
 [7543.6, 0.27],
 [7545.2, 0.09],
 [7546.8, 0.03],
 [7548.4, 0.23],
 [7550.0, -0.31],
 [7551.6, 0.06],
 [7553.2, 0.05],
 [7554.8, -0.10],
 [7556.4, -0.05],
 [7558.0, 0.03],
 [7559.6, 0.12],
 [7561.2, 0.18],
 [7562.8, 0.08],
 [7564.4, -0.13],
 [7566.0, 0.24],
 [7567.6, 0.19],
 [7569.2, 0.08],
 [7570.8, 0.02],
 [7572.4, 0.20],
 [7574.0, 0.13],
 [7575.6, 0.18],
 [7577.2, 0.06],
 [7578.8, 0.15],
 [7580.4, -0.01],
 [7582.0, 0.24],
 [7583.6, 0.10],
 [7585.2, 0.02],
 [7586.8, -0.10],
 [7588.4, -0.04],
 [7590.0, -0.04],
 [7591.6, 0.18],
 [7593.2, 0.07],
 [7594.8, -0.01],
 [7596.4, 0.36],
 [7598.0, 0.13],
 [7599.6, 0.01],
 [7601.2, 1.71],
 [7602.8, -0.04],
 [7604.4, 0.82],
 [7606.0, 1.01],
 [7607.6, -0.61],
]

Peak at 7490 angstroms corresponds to [O II] 3727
